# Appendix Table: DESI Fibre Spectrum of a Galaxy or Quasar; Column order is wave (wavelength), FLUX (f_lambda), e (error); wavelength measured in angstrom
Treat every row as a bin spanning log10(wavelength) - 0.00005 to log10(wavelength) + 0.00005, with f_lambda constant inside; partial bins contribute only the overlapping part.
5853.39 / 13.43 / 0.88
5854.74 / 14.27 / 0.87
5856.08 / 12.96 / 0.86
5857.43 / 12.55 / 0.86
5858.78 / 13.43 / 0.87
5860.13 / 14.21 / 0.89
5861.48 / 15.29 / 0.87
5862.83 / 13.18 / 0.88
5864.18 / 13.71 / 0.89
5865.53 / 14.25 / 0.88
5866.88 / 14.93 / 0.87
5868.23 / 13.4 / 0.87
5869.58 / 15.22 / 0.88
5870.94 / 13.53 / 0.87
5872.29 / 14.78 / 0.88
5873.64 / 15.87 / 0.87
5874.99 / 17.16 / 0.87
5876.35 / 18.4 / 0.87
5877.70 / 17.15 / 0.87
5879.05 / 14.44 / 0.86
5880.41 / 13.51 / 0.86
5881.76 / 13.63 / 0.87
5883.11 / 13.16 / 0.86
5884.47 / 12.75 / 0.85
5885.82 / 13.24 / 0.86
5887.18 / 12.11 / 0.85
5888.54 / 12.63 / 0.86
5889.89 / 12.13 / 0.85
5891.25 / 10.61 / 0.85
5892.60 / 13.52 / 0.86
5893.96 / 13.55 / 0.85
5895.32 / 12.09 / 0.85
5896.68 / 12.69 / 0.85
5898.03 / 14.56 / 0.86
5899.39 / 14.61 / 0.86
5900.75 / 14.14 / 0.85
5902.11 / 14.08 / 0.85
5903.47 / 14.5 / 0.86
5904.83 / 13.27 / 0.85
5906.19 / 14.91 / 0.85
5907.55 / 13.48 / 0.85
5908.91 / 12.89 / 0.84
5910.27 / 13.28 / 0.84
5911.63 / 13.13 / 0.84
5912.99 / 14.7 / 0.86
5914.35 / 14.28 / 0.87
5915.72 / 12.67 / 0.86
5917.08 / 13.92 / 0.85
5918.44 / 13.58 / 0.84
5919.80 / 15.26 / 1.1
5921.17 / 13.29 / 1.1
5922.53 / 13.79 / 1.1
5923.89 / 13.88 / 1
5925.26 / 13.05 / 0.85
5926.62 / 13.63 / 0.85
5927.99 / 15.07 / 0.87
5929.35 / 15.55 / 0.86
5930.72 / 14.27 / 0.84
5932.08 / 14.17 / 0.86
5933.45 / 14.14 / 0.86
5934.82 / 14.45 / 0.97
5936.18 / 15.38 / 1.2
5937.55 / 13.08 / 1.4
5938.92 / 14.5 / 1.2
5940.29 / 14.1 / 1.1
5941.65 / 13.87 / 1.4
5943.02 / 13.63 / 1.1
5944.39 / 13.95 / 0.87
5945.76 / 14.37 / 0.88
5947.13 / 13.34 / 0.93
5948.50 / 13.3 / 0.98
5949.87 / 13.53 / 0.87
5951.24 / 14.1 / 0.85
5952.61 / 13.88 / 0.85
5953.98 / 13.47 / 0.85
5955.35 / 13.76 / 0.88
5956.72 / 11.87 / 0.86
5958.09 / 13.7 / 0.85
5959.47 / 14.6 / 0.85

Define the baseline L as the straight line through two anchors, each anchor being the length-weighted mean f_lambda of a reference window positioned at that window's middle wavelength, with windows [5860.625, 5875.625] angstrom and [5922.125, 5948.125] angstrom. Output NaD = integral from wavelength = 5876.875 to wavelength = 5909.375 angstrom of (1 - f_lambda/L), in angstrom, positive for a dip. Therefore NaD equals 2.1 angstrom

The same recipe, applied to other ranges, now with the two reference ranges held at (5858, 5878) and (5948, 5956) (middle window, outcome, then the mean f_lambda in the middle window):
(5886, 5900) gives 1.62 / 12.9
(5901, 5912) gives 0.48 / 13.7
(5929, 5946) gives -0.42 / 14.2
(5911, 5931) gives 0.19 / 14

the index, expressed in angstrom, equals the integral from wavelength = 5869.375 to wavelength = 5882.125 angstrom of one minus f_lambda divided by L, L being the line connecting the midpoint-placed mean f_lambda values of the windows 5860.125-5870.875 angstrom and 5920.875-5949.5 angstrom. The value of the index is -1.1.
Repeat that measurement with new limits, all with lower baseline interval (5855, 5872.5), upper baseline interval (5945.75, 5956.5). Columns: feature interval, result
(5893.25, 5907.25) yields -0.03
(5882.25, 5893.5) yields 1.05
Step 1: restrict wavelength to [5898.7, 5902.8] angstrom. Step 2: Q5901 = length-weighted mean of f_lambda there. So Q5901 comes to 14.3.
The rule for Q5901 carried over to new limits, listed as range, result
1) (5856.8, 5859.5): 13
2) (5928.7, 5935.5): 14.5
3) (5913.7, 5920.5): 13.9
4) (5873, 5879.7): 16.6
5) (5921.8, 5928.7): 13.9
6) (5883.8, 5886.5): 13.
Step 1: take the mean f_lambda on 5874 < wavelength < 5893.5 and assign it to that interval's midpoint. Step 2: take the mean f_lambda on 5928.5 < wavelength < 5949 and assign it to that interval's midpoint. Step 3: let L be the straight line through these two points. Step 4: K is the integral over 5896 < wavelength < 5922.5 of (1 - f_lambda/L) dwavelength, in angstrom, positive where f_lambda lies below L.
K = 0.3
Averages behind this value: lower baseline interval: 13.9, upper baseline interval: 14.2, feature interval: 13.9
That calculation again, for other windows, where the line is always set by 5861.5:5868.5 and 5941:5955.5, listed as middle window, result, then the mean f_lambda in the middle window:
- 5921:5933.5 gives -0.3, 14.1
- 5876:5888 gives -0.1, 14.1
